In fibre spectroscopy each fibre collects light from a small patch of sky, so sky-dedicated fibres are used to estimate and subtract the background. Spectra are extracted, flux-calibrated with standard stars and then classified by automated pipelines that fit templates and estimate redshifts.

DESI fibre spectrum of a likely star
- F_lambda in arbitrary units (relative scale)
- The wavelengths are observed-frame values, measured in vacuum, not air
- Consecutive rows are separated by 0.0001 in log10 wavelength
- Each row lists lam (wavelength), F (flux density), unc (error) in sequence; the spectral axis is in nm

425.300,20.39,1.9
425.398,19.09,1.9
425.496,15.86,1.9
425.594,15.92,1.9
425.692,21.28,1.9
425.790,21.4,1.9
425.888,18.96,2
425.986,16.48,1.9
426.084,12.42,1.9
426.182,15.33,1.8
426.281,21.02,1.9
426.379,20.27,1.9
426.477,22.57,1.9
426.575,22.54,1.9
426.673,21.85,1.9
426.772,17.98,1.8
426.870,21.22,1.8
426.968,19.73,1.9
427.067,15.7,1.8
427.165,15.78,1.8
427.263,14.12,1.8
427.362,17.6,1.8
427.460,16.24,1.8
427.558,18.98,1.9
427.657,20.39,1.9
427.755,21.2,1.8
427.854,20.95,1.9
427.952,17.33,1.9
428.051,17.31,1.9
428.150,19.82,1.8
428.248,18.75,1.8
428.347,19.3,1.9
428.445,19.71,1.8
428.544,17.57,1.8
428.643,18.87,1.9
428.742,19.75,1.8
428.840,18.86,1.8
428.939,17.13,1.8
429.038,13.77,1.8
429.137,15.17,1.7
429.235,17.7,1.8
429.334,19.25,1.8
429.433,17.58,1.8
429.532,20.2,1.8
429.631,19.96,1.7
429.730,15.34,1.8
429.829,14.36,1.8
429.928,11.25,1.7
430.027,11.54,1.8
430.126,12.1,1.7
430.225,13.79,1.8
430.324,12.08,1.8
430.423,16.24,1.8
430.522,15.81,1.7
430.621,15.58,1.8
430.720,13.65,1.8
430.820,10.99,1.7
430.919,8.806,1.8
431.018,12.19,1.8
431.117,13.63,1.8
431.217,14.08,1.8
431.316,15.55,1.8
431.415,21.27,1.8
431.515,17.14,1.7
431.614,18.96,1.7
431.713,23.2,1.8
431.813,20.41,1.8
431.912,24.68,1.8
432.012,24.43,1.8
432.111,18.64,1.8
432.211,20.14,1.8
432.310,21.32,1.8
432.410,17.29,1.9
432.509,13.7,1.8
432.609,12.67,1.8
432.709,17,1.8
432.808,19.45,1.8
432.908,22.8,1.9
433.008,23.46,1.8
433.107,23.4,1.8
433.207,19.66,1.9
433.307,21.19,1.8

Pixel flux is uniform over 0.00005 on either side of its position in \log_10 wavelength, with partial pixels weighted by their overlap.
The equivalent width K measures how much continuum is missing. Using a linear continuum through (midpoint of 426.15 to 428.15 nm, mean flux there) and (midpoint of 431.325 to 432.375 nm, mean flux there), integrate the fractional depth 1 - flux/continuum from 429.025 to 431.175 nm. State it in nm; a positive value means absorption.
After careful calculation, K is 0.58 nm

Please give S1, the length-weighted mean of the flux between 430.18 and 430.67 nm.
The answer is 14.7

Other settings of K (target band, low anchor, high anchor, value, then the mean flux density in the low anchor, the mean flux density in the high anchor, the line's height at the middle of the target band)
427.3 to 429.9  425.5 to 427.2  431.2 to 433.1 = 0.13 nm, 18.8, 19.5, 19.1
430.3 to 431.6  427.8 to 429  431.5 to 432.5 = 0.35 nm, 18.7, 20.5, 20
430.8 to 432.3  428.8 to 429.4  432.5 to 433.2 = 0.06 nm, 17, 19.3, 18.5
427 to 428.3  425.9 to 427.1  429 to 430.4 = -0.03 nm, 19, 15.3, 17.7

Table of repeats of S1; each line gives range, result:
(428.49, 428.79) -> 18.7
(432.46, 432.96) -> 17.1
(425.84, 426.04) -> 17.6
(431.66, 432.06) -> 23.1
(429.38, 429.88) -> 17.5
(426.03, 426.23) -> 13.9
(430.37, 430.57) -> 16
